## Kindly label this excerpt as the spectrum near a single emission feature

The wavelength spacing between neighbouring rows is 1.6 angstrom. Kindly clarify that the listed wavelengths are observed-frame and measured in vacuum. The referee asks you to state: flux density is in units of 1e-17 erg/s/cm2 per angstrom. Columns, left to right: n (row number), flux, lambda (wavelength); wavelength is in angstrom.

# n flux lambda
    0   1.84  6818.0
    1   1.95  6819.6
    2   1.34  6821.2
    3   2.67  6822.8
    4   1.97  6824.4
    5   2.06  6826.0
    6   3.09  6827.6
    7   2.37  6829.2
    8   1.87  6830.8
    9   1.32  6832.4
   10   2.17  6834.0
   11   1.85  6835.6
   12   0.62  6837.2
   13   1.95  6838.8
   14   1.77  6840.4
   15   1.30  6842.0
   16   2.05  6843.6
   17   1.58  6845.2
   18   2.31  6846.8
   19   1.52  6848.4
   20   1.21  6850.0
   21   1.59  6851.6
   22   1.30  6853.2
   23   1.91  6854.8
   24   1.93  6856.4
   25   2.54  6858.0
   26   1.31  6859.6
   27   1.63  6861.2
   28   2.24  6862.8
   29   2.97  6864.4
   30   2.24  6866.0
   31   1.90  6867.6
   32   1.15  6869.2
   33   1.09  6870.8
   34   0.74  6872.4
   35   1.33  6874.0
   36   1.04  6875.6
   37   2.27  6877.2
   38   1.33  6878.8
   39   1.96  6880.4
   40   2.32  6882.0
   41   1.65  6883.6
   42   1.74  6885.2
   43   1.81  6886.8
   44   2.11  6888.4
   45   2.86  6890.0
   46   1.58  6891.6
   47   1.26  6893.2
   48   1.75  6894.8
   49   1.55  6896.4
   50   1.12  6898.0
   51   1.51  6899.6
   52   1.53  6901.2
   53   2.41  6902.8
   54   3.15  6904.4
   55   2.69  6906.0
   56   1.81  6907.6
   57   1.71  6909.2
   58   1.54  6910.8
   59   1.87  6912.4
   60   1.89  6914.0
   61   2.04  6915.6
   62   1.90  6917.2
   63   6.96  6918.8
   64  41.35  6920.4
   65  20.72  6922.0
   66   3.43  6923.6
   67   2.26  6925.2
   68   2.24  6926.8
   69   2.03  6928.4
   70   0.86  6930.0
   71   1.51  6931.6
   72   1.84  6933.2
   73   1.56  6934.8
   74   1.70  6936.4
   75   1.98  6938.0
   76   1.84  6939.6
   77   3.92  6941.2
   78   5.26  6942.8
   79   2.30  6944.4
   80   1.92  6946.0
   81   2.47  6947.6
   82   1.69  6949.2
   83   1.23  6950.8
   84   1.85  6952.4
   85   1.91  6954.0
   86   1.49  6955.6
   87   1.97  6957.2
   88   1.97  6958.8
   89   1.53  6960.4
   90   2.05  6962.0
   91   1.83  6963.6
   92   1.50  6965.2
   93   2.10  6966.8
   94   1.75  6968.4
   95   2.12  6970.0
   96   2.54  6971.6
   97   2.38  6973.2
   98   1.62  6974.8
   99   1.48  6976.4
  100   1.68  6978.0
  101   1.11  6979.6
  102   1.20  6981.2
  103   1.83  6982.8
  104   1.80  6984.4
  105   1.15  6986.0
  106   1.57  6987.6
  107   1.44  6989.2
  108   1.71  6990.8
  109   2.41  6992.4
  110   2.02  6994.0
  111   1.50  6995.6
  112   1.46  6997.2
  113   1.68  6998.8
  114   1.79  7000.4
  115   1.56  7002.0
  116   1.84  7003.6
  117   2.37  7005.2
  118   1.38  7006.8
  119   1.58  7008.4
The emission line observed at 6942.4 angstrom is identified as [N II] 6583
